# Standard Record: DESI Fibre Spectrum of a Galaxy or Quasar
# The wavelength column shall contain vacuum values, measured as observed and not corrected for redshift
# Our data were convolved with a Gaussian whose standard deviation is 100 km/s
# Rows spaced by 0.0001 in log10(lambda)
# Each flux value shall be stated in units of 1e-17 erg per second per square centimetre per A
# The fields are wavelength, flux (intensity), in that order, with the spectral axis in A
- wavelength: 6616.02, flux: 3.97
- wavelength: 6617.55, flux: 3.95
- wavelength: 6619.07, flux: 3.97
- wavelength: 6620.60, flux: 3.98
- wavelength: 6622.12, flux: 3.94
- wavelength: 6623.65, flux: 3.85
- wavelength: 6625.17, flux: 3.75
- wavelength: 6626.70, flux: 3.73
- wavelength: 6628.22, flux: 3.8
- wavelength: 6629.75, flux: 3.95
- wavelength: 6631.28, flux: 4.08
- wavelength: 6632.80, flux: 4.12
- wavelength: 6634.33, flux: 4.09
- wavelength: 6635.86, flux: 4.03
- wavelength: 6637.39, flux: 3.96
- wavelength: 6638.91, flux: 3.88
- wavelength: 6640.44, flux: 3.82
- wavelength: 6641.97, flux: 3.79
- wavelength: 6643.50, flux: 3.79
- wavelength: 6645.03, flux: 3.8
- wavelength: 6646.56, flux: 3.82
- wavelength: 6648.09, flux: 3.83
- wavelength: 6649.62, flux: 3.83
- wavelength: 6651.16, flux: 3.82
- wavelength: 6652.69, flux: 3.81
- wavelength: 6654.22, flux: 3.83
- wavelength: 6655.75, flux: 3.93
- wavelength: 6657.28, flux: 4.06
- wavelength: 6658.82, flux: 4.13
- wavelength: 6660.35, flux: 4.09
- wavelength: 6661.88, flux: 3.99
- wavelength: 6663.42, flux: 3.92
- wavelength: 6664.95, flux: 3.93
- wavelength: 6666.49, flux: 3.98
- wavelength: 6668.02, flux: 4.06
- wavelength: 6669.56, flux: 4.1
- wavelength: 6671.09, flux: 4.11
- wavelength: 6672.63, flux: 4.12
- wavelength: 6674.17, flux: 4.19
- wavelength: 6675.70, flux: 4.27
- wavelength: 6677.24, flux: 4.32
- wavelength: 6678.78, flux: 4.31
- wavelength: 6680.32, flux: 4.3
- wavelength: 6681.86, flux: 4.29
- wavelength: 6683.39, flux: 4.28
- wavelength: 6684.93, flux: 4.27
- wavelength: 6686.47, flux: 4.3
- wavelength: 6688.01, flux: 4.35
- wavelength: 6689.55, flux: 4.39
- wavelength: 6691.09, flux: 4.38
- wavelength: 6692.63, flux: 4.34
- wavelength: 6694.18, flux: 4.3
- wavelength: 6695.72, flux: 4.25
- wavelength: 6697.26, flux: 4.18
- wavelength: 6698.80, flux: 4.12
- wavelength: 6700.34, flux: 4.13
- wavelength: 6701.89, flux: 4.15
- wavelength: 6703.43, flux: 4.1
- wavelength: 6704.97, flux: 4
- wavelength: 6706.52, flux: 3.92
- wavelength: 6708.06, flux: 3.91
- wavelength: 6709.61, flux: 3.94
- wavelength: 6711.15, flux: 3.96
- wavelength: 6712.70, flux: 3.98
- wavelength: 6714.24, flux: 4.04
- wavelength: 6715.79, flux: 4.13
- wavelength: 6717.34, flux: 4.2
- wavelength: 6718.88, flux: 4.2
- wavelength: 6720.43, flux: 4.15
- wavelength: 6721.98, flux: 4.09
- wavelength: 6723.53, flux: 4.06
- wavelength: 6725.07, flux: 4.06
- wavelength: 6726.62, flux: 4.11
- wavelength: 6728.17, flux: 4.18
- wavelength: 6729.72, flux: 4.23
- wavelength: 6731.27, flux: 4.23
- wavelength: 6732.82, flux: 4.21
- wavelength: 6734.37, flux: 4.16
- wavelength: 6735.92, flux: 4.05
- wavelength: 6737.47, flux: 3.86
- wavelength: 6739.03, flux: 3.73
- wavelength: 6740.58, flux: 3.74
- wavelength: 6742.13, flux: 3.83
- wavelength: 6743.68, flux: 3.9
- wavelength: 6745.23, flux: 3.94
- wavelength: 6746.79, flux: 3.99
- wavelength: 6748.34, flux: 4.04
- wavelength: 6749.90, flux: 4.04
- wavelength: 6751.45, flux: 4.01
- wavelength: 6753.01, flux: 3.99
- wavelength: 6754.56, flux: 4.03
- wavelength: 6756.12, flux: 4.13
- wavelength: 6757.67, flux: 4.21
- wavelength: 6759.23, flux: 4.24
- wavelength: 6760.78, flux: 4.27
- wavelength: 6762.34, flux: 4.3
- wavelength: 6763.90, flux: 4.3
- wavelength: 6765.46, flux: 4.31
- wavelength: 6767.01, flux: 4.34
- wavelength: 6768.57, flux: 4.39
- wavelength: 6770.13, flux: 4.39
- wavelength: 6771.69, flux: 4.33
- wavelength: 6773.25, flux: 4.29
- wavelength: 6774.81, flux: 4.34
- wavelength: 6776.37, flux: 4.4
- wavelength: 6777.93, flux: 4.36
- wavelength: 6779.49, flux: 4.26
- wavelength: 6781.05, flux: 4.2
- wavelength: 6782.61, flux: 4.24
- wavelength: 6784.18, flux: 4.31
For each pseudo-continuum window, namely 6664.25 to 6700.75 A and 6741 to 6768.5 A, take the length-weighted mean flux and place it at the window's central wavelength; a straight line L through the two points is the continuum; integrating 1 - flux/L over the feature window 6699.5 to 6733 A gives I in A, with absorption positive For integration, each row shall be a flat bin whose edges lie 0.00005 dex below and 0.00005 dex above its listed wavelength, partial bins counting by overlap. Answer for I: 0.66 A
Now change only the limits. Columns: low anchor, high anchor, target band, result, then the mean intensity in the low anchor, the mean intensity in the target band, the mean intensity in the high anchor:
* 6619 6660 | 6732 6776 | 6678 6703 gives -1.7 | 3.9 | 4.27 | 4.12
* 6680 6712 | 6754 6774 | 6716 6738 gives 0.5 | 4.18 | 4.13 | 4.27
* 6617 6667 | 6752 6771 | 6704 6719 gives 0.3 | 3.92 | 4.02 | 4.24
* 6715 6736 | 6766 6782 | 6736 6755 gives 1.3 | 4.15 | 3.93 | 4.33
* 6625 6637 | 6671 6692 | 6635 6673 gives 1.5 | 3.95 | 3.94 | 4.28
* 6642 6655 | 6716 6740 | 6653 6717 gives -3.0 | 3.81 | 4.13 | 4.1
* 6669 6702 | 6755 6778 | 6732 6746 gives 1.1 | 4.25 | 3.94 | 4.3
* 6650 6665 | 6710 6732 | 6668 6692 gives -1.5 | 3.95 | 4.26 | 4.11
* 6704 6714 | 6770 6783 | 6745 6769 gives 0.3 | 3.96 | 4.16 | 4.31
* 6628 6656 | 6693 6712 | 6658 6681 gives -0.8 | 3.89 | 4.12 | 4.08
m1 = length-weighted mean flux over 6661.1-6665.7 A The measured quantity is 3.95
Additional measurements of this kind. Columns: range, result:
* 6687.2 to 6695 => 4.35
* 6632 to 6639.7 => 4.02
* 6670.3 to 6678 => 4.2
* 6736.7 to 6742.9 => 3.79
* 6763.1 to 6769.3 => 4.34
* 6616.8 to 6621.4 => 3.97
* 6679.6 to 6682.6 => 4.29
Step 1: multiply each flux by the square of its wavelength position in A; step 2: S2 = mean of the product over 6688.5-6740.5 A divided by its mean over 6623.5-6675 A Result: 1.1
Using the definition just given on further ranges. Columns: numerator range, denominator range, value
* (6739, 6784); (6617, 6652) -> 1.11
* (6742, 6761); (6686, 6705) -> 0.97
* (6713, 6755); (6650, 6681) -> 1.02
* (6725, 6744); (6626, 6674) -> 1.05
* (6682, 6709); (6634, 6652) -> 1.10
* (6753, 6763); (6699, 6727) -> 1.04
